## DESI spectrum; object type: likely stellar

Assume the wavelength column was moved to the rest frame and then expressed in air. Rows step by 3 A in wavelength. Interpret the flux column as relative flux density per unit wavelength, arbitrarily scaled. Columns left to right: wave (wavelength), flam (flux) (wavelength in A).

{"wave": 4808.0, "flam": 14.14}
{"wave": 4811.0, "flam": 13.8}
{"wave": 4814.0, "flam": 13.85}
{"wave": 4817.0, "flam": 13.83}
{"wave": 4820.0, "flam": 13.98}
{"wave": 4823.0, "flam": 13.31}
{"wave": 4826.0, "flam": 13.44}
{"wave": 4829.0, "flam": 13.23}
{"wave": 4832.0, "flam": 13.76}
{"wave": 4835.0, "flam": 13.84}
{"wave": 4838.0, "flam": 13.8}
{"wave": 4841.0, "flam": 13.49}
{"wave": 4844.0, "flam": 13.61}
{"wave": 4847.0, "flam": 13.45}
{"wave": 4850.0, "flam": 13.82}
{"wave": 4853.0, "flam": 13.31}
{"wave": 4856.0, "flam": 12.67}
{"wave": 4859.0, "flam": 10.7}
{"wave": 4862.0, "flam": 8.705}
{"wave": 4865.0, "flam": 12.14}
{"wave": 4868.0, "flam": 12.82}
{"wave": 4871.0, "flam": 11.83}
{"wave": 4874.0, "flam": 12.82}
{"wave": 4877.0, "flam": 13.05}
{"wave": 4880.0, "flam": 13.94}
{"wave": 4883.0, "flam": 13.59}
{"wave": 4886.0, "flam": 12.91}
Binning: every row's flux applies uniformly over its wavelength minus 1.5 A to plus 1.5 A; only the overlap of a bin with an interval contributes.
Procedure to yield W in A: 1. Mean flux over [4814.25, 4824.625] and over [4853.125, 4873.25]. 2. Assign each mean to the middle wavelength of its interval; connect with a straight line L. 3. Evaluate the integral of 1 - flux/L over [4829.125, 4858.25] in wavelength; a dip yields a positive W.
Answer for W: -2.0 A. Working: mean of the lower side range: 13.7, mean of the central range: 13.4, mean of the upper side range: 11.7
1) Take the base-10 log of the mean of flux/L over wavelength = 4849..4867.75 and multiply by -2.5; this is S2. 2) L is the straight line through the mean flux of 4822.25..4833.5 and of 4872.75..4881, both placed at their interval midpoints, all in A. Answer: 0.12 mag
